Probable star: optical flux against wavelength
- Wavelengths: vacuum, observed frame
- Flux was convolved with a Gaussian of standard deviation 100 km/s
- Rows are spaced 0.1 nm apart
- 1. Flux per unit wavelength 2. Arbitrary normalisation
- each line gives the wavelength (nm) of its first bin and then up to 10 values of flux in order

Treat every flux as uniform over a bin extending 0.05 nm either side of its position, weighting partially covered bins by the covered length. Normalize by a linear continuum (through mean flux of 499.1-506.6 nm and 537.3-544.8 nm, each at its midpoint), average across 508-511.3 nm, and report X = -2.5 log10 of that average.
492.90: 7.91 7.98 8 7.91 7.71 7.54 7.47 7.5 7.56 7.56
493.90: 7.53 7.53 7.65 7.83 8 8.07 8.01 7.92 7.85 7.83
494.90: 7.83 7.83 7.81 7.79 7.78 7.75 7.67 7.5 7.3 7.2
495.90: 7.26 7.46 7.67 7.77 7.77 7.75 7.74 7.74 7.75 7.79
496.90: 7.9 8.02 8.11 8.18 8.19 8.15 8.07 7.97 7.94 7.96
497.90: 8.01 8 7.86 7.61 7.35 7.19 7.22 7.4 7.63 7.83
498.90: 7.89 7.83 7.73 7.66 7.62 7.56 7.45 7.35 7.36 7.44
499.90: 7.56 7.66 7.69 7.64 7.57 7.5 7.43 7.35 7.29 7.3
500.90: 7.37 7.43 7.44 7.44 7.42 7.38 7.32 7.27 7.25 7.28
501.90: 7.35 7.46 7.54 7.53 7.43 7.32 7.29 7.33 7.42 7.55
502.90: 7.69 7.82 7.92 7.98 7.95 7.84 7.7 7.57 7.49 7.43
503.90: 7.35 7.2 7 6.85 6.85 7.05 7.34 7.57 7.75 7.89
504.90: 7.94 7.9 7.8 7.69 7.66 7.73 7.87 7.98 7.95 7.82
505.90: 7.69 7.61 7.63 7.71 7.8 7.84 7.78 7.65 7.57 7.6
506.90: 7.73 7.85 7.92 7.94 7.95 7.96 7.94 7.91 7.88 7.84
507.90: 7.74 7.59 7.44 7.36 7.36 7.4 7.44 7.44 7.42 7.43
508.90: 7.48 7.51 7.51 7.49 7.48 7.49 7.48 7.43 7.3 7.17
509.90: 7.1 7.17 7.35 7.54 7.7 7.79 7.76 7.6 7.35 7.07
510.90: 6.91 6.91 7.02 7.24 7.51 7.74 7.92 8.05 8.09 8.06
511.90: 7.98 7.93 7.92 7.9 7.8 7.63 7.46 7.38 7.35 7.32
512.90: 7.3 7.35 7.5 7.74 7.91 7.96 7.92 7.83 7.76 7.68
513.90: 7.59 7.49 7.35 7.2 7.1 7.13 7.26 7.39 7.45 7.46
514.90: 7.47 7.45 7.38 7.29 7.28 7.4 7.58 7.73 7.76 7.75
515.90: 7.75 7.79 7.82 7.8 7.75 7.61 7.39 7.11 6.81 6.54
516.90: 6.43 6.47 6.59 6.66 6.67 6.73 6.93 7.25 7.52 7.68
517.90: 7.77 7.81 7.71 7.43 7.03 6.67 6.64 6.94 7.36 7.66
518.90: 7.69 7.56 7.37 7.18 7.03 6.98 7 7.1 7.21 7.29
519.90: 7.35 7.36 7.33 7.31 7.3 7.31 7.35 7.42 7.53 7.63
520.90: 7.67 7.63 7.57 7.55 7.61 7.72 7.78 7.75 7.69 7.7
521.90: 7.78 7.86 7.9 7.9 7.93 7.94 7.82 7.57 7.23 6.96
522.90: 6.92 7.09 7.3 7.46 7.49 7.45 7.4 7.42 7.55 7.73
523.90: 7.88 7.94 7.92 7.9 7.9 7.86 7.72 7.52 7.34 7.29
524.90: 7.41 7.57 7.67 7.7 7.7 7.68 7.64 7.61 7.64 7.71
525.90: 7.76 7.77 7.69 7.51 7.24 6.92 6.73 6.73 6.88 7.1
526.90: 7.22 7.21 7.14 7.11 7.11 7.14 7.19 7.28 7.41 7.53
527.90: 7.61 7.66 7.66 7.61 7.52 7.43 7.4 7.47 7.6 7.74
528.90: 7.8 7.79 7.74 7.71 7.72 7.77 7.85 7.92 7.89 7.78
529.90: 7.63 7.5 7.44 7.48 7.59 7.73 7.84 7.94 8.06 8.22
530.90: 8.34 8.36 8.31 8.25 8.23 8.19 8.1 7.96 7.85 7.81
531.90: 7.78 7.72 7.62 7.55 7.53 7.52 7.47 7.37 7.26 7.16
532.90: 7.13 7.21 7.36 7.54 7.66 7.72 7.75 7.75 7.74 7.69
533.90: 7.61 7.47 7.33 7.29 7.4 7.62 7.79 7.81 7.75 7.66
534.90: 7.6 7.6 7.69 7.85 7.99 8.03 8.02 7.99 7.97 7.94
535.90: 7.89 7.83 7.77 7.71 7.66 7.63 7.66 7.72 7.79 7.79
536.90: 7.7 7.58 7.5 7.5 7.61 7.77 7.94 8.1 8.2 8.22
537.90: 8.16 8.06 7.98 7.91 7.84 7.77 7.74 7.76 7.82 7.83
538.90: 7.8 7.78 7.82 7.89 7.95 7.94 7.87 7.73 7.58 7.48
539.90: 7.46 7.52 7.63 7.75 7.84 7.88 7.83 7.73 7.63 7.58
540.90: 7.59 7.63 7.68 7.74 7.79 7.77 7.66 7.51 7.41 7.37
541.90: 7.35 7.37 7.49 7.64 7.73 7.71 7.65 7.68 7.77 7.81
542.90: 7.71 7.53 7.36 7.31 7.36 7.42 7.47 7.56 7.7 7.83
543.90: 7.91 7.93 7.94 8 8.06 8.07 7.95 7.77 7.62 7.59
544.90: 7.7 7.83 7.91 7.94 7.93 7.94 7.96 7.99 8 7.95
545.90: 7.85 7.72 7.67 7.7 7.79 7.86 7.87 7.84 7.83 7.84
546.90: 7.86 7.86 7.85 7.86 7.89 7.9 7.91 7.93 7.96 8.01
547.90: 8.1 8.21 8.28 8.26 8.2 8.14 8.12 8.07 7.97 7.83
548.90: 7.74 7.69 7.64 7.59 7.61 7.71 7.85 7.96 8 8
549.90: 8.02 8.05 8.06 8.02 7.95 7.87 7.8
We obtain 0.03 mag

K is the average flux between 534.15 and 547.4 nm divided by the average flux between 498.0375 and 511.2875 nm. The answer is 1.0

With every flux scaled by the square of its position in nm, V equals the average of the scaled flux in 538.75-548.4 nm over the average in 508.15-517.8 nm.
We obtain 1.2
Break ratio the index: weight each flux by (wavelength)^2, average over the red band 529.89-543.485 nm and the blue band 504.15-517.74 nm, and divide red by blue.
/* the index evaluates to 1.13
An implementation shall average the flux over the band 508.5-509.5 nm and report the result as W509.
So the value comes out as 7.47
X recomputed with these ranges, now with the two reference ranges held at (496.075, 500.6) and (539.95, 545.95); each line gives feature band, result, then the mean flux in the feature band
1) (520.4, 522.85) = 0.011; 7.64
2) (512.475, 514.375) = 0.026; 7.53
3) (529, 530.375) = 0.002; 7.7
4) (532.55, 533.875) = 0.032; 7.49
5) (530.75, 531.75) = -0.064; 8.18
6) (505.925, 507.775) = -0.010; 7.79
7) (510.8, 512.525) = 0.011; 7.64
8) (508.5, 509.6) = 0.035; 7.47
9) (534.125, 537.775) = -0.006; 7.76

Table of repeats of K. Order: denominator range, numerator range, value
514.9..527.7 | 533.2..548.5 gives 1.05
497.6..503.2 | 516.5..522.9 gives 0.97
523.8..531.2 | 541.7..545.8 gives 1.02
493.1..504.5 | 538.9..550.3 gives 1.02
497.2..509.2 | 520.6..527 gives 0.99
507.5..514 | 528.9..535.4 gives 1.02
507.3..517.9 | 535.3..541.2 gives 1.04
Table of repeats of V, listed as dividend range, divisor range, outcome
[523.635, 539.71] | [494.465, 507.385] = 1.13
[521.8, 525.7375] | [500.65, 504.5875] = 1.11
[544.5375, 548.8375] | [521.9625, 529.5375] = 1.14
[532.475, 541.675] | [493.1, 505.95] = 1.17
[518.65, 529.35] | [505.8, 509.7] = 1.04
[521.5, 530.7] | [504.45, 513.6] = 1.06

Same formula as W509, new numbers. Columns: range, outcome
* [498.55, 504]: 7.52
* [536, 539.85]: 7.8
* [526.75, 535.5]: 7.65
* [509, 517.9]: 7.44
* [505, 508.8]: 7.71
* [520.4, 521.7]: 7.59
